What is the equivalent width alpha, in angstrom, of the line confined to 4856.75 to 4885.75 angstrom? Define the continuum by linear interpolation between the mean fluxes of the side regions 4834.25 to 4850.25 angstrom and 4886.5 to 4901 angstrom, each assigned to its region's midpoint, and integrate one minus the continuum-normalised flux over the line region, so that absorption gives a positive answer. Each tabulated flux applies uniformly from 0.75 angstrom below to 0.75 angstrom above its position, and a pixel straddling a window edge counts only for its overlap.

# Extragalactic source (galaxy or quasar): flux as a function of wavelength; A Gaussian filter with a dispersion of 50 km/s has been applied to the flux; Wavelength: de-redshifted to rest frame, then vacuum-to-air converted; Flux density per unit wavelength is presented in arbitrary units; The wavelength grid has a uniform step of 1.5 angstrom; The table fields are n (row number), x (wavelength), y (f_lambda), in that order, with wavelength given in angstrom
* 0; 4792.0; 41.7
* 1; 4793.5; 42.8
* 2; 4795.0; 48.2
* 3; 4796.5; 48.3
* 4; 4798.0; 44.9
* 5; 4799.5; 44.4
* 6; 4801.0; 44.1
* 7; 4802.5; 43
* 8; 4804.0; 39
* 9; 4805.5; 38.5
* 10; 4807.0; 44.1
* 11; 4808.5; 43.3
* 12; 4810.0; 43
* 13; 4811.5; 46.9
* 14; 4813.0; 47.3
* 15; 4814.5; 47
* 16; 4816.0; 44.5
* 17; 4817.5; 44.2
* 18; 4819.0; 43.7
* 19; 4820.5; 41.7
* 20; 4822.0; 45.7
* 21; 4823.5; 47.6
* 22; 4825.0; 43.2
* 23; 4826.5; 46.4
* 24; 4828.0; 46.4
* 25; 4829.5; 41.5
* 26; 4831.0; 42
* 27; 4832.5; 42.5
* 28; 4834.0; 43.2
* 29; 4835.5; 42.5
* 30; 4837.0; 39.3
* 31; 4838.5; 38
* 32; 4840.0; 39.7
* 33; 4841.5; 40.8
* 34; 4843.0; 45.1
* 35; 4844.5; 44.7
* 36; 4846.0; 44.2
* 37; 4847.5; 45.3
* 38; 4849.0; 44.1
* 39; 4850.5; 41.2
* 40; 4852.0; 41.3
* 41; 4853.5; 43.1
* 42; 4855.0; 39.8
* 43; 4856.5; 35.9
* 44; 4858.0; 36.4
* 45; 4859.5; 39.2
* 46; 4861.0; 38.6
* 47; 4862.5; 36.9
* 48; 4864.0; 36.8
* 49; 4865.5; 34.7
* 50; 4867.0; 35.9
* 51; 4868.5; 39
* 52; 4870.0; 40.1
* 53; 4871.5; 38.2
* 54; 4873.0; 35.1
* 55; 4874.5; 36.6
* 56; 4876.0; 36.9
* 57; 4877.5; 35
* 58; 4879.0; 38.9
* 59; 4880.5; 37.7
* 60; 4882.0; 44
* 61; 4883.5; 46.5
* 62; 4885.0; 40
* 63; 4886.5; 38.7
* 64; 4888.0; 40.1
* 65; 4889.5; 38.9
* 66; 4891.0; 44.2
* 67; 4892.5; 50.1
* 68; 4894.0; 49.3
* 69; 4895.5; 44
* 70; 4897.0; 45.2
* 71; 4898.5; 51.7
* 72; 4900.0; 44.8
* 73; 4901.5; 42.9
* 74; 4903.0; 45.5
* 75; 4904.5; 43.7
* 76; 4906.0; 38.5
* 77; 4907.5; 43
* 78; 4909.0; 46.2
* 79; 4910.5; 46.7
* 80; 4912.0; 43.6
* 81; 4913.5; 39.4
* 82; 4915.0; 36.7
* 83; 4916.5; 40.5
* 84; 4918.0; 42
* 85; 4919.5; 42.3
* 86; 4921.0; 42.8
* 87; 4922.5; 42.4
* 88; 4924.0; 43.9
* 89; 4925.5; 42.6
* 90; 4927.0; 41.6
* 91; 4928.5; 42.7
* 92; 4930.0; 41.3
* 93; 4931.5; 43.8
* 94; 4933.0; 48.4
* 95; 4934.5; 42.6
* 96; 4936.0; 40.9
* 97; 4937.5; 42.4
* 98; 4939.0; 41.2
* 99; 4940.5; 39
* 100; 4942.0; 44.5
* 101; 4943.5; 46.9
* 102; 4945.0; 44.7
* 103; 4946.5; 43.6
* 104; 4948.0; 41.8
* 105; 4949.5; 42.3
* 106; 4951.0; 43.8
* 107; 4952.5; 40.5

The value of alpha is 3.74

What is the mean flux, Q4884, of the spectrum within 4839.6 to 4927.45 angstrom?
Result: 41.4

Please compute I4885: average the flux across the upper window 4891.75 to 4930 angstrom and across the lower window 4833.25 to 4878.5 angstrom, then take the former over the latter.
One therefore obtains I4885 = 1.10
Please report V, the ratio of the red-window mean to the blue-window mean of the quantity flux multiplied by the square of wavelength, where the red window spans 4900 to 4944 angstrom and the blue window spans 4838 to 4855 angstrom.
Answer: 1.04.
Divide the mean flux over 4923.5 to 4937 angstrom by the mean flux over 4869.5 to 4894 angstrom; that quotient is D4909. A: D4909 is 1.1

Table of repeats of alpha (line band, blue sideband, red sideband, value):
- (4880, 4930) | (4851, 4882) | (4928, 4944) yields -2.90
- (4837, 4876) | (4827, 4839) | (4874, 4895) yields 2.03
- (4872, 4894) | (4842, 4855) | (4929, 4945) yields 1.42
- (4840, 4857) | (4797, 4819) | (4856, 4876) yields -1.33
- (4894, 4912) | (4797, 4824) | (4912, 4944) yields -0.94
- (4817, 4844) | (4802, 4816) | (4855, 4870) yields -1.23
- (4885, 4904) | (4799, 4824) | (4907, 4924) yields -0.77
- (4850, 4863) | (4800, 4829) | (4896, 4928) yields 1.36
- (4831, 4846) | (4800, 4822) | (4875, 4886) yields 0.08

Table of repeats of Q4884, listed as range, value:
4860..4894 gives 39.4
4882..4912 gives 44.2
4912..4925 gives 41.4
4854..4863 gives 38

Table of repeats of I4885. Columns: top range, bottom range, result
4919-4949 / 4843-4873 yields 1.08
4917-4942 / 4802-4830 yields 0.96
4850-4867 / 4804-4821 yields 0.88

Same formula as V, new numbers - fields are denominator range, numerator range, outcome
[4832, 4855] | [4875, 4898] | 1.01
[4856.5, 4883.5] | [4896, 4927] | 1.16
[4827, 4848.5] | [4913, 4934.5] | 1.03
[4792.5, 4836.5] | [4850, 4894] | 0.92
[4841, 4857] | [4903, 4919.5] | 1.02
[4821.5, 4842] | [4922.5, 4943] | 1.04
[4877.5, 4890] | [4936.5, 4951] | 1.09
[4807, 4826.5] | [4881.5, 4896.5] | 1.00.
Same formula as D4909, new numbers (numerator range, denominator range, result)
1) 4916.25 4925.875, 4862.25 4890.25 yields 1.10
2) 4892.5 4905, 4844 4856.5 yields 1.09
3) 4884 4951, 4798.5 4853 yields 1.00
